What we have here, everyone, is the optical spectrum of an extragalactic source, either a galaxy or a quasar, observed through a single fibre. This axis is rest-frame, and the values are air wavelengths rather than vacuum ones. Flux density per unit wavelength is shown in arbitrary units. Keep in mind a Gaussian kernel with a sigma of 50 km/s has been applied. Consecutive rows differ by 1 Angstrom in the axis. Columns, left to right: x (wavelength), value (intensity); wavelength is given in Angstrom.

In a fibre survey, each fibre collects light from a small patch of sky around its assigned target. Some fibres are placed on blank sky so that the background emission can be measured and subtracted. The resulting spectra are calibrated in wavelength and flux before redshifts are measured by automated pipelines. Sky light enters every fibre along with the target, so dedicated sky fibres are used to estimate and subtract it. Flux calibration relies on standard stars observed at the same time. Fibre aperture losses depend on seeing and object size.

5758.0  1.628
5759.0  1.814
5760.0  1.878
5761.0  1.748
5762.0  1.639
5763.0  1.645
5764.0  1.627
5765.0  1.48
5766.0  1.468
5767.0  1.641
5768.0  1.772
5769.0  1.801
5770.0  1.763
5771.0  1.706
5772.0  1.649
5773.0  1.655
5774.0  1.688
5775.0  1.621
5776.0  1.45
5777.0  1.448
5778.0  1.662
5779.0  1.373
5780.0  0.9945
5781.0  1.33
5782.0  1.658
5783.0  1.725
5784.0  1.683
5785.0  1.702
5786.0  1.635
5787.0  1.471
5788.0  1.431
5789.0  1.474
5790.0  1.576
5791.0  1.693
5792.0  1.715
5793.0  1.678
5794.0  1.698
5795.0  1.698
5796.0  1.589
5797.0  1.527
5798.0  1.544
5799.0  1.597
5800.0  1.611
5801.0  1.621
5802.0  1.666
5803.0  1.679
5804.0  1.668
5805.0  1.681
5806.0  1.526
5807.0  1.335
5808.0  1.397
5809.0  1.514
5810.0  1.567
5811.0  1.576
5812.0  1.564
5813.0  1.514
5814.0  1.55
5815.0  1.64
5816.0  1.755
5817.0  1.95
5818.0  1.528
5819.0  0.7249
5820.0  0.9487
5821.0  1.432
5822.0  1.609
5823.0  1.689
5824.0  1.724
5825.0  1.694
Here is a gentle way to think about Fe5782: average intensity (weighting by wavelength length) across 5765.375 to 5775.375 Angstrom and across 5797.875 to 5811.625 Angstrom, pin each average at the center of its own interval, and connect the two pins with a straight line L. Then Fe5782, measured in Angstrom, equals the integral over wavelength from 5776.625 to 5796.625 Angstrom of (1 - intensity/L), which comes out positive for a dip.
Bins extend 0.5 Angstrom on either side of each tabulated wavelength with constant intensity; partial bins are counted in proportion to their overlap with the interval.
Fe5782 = 0.77 Angstrom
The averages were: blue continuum 1.67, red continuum 1.57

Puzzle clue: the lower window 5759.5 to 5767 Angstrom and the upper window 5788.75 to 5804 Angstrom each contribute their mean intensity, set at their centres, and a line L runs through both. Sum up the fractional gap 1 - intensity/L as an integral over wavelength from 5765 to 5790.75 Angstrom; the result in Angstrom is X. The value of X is 1.0 Angstrom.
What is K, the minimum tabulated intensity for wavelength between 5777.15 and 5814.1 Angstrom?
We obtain 0.9945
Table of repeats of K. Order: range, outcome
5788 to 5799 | 1.431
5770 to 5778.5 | 1.448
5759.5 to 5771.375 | 1.468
